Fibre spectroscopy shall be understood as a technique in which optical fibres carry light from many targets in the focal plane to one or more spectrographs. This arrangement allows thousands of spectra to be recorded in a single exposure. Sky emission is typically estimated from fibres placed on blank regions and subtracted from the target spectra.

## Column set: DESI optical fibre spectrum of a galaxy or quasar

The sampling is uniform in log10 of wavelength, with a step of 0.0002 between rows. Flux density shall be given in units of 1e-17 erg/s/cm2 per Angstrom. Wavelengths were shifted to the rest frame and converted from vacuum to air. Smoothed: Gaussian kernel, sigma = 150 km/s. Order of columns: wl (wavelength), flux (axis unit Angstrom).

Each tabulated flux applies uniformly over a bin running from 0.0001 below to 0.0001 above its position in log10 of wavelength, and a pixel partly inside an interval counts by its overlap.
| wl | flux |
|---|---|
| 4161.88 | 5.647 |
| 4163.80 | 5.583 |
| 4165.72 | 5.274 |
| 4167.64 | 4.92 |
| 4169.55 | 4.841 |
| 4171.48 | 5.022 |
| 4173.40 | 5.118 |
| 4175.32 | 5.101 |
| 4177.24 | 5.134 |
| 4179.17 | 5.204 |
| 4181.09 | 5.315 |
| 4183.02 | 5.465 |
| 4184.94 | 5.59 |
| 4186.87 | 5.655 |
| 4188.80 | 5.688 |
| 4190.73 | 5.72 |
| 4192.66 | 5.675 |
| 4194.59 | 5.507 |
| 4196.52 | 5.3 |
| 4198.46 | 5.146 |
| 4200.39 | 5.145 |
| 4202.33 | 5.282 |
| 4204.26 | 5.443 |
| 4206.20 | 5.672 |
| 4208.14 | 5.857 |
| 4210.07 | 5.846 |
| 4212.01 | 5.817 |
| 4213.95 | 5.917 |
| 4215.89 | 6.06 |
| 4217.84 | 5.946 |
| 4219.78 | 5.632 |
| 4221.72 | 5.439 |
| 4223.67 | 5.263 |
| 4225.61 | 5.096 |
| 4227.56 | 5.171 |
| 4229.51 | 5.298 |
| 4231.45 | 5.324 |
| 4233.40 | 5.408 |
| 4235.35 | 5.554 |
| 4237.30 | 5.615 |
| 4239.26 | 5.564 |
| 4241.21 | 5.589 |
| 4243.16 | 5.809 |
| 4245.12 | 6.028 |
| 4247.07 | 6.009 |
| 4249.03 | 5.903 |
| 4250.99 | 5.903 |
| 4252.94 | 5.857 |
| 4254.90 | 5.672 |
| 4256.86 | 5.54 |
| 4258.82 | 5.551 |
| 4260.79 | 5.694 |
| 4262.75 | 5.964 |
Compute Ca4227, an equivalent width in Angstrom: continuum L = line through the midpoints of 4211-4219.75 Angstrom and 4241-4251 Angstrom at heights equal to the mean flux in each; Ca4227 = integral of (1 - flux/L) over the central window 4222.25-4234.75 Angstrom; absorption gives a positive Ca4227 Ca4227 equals 1.31 Angstrom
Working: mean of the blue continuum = 5.9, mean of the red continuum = 5.89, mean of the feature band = 5.28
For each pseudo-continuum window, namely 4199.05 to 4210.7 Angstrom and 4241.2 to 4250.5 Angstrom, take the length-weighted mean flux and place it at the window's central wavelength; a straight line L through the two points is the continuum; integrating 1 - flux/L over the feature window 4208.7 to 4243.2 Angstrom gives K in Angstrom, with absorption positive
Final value 0.8 Angstrom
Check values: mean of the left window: 5.52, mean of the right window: 5.9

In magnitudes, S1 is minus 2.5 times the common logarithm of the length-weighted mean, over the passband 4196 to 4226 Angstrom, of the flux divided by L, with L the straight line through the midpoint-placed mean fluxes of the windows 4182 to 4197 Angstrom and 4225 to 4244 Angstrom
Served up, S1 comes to -0.010 mag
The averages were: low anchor 5.58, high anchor 5.45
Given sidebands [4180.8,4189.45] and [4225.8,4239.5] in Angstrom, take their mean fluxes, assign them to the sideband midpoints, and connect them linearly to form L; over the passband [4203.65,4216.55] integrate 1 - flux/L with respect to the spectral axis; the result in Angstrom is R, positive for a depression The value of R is -0.8 Angstrom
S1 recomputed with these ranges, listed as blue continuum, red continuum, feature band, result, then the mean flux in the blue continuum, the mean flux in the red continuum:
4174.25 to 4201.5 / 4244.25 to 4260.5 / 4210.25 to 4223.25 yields -0.04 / 5.4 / 5.8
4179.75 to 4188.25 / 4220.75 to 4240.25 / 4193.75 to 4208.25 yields 0.01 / 5.5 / 5.37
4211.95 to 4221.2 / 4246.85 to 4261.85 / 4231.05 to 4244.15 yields 0.05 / 5.86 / 5.75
